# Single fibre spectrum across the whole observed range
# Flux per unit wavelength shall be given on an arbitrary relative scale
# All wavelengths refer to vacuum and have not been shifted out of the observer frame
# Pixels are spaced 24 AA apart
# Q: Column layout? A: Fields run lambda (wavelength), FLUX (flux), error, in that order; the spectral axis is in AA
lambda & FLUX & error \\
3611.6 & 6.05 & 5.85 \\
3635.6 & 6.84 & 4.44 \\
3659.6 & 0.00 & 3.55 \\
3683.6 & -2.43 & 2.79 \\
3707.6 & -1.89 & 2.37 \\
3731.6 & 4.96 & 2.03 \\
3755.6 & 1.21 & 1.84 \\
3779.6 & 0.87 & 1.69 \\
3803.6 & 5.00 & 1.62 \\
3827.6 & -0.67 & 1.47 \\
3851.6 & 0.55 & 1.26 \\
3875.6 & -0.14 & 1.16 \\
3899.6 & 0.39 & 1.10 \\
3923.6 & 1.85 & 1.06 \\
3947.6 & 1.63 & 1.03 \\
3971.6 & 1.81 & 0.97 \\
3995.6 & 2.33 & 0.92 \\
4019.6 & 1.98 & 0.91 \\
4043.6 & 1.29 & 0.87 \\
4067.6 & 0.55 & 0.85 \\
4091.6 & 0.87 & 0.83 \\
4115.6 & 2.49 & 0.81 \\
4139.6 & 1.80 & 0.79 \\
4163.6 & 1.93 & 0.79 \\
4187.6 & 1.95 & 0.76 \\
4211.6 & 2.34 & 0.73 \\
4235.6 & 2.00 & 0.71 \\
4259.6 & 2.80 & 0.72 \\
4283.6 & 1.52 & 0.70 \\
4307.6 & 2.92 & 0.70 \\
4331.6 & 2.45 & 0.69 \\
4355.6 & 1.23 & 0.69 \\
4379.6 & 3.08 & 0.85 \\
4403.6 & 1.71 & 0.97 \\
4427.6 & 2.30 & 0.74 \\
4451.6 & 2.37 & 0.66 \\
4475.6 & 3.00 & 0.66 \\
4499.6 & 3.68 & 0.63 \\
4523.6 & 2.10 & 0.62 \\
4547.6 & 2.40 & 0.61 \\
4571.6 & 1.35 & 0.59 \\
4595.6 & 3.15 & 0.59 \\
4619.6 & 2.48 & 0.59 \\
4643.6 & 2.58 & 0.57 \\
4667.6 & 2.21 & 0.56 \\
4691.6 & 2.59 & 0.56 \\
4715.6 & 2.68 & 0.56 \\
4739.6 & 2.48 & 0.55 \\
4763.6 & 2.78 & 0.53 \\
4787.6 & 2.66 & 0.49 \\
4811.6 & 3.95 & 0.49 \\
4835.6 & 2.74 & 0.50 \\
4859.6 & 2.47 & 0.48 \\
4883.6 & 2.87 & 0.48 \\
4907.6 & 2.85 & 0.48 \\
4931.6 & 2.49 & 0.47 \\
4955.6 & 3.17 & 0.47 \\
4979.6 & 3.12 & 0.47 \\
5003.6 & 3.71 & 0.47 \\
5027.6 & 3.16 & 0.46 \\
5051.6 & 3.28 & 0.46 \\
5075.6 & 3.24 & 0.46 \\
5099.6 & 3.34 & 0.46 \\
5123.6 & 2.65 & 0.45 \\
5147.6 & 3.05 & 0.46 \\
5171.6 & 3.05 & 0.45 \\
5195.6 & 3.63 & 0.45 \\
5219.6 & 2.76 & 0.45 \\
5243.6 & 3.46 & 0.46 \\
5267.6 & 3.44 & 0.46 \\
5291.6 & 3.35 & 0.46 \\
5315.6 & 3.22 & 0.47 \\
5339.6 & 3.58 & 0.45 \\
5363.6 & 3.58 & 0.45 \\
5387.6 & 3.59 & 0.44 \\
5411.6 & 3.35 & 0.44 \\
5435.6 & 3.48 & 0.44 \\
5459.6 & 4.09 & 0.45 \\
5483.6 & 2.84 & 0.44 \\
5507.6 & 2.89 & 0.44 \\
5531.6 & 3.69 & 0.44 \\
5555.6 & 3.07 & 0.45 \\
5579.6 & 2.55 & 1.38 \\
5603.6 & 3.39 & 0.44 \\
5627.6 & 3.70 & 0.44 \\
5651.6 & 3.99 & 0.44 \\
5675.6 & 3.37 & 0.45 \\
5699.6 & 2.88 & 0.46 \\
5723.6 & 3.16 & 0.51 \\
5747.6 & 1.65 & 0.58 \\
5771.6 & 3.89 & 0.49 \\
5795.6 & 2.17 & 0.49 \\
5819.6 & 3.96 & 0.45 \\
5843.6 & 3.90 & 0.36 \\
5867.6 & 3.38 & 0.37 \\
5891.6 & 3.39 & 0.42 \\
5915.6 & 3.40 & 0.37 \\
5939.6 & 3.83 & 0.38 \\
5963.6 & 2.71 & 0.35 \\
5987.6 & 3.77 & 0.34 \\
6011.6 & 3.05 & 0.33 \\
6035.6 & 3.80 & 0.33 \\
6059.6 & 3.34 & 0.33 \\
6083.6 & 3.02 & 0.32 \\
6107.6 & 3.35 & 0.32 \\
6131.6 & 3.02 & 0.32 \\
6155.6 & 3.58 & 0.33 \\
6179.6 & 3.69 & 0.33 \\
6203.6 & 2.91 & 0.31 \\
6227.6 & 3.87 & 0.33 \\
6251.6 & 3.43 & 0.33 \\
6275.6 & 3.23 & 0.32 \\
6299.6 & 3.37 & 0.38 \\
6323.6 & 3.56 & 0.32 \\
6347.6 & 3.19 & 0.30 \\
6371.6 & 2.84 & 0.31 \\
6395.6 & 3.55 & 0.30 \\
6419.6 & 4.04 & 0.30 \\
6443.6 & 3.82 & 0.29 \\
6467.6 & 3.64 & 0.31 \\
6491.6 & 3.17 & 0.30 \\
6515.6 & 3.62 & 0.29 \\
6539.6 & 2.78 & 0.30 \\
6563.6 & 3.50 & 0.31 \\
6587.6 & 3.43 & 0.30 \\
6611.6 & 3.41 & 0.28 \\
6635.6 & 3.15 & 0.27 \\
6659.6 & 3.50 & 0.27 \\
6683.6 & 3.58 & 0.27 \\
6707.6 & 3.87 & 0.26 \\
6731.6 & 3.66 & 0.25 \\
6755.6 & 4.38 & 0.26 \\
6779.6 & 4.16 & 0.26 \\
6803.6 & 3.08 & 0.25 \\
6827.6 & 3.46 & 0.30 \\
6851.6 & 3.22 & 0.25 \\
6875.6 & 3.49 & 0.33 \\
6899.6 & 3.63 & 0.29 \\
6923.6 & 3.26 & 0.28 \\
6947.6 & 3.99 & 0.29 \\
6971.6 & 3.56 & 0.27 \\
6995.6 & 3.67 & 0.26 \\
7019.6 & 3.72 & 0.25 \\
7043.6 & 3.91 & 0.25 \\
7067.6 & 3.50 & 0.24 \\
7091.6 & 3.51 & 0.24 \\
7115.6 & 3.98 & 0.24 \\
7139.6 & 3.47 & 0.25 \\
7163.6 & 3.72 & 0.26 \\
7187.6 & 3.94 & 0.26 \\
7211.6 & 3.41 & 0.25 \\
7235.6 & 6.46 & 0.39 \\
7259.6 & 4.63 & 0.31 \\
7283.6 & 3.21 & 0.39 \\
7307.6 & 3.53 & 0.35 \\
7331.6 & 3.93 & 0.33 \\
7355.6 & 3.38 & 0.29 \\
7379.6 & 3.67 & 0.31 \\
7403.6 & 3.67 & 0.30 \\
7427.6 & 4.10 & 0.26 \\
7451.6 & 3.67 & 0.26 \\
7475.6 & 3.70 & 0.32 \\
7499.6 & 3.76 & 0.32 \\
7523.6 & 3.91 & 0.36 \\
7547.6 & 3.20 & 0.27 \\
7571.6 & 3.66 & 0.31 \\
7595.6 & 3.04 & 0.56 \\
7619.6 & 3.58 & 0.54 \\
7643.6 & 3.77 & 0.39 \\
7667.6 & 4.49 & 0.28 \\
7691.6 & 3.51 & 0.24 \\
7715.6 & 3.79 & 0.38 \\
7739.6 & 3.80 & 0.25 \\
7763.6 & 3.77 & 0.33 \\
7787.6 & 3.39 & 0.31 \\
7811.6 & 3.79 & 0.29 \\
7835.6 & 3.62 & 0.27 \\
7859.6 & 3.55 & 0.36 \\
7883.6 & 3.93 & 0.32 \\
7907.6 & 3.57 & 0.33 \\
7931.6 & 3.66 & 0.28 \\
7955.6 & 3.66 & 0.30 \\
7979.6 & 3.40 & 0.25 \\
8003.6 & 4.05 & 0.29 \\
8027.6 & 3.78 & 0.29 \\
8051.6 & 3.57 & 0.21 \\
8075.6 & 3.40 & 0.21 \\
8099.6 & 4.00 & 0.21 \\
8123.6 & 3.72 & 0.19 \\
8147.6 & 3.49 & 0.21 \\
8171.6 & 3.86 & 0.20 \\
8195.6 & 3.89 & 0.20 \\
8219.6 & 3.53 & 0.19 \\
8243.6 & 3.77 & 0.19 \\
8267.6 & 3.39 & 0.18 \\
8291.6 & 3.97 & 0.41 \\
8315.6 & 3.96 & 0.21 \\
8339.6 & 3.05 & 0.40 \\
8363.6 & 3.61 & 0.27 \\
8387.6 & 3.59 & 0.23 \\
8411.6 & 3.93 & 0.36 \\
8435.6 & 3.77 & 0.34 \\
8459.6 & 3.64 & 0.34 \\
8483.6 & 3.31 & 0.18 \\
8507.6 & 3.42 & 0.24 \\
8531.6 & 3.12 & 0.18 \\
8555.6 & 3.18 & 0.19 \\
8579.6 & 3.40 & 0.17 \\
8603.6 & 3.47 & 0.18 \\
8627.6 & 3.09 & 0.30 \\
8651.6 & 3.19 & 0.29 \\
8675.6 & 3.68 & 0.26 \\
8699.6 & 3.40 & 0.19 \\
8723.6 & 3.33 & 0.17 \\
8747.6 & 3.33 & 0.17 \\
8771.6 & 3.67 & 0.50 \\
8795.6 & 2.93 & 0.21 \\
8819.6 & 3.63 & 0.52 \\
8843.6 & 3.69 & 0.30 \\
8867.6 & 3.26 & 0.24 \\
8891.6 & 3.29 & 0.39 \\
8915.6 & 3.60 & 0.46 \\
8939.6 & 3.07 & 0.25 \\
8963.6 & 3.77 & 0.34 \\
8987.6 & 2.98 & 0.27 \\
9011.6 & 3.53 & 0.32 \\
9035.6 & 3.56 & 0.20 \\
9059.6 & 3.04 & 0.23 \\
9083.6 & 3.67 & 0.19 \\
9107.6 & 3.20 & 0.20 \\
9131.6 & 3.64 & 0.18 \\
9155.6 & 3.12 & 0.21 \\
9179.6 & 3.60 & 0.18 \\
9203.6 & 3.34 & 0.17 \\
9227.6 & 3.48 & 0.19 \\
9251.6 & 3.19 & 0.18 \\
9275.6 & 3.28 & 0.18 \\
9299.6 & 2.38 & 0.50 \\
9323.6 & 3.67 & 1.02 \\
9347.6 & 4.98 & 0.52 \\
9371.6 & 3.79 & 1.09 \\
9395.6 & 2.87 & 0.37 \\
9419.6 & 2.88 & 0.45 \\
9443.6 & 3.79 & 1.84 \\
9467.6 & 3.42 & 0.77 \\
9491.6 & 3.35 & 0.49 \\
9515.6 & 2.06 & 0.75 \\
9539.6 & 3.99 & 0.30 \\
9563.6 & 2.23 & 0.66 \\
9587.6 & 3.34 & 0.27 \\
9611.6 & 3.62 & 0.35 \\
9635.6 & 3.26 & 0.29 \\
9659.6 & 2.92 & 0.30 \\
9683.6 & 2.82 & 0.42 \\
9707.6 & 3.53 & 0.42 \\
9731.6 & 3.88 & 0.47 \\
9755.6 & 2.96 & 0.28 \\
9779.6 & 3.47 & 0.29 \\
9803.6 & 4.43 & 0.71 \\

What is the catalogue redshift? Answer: 0.10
